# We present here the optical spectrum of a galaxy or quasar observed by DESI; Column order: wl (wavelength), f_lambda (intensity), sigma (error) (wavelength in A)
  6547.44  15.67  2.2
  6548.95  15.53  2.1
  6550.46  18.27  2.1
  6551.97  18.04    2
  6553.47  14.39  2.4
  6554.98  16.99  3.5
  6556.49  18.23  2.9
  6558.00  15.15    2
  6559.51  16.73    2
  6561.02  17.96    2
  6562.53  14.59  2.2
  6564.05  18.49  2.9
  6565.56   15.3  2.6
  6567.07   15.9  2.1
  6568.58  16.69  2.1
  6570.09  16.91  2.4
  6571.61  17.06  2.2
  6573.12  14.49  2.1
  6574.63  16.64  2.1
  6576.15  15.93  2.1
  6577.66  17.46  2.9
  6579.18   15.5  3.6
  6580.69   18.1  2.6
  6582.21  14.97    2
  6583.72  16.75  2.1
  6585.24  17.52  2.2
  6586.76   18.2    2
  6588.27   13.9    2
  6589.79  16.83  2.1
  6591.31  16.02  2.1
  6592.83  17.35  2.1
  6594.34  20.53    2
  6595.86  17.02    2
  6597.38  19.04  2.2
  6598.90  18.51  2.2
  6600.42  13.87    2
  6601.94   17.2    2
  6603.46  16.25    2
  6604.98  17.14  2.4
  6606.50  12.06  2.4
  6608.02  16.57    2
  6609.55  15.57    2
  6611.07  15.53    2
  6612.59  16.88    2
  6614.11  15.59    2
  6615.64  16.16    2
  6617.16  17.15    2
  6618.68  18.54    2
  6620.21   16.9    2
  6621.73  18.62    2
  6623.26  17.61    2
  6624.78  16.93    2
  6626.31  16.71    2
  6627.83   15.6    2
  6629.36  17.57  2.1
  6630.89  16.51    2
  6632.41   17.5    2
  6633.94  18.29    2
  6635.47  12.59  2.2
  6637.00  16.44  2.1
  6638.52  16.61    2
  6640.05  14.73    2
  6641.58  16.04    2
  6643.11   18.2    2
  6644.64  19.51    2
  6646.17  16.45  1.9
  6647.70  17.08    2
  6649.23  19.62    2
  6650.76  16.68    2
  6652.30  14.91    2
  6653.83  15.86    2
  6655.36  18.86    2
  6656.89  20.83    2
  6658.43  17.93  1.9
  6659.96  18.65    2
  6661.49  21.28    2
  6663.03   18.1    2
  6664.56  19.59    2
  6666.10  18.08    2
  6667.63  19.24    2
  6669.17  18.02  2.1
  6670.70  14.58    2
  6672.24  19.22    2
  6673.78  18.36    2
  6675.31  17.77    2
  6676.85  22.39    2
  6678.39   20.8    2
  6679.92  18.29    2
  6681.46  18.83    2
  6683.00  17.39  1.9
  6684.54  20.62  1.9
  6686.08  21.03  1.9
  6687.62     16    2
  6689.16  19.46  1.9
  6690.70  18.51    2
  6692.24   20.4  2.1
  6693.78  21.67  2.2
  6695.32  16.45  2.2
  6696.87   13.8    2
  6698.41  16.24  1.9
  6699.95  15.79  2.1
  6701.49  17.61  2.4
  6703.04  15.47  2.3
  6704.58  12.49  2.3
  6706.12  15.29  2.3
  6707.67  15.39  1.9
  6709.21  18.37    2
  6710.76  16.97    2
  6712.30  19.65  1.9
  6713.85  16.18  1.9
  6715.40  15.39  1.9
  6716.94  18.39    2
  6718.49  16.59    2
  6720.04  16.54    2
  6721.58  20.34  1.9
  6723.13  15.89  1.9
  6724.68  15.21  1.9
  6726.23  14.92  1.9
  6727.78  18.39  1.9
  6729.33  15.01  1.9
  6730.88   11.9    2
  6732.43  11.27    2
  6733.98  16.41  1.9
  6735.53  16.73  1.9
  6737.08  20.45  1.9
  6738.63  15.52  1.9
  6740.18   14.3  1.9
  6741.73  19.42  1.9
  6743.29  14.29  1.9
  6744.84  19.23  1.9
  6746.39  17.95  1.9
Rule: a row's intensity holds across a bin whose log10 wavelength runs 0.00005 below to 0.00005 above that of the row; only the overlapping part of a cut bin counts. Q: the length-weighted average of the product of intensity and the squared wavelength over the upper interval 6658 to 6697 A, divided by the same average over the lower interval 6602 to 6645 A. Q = 1.2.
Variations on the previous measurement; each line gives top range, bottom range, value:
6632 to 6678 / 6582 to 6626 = 1.08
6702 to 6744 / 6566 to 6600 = 1.00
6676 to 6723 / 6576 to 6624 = 1.09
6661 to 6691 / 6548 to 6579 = 1.18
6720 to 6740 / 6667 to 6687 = 0.86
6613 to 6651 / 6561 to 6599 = 1.03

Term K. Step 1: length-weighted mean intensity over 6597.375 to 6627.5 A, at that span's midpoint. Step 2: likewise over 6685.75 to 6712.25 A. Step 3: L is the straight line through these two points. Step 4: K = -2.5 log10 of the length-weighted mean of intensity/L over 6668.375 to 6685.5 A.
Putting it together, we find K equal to -0.11 mag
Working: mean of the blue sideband 16.6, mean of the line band 18.8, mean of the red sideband 17.1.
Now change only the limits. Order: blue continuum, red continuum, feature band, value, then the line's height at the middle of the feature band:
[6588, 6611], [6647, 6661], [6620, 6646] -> 0.03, 17.4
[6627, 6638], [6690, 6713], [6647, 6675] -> -0.10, 16.6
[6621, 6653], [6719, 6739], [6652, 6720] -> -0.09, 16.4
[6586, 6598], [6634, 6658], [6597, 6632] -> 0.04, 17.2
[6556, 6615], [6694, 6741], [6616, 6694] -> -0.10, 16.3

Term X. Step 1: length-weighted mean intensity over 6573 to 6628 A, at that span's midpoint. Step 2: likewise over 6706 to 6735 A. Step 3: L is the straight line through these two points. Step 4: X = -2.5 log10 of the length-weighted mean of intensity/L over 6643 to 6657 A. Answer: -0.073 mag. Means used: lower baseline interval 16.7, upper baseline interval 16.2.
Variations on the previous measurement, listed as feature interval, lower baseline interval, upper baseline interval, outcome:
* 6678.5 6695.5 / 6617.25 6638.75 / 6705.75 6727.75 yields -0.14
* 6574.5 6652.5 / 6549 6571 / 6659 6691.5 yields 0.06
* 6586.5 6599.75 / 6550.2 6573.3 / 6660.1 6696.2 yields -0.01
